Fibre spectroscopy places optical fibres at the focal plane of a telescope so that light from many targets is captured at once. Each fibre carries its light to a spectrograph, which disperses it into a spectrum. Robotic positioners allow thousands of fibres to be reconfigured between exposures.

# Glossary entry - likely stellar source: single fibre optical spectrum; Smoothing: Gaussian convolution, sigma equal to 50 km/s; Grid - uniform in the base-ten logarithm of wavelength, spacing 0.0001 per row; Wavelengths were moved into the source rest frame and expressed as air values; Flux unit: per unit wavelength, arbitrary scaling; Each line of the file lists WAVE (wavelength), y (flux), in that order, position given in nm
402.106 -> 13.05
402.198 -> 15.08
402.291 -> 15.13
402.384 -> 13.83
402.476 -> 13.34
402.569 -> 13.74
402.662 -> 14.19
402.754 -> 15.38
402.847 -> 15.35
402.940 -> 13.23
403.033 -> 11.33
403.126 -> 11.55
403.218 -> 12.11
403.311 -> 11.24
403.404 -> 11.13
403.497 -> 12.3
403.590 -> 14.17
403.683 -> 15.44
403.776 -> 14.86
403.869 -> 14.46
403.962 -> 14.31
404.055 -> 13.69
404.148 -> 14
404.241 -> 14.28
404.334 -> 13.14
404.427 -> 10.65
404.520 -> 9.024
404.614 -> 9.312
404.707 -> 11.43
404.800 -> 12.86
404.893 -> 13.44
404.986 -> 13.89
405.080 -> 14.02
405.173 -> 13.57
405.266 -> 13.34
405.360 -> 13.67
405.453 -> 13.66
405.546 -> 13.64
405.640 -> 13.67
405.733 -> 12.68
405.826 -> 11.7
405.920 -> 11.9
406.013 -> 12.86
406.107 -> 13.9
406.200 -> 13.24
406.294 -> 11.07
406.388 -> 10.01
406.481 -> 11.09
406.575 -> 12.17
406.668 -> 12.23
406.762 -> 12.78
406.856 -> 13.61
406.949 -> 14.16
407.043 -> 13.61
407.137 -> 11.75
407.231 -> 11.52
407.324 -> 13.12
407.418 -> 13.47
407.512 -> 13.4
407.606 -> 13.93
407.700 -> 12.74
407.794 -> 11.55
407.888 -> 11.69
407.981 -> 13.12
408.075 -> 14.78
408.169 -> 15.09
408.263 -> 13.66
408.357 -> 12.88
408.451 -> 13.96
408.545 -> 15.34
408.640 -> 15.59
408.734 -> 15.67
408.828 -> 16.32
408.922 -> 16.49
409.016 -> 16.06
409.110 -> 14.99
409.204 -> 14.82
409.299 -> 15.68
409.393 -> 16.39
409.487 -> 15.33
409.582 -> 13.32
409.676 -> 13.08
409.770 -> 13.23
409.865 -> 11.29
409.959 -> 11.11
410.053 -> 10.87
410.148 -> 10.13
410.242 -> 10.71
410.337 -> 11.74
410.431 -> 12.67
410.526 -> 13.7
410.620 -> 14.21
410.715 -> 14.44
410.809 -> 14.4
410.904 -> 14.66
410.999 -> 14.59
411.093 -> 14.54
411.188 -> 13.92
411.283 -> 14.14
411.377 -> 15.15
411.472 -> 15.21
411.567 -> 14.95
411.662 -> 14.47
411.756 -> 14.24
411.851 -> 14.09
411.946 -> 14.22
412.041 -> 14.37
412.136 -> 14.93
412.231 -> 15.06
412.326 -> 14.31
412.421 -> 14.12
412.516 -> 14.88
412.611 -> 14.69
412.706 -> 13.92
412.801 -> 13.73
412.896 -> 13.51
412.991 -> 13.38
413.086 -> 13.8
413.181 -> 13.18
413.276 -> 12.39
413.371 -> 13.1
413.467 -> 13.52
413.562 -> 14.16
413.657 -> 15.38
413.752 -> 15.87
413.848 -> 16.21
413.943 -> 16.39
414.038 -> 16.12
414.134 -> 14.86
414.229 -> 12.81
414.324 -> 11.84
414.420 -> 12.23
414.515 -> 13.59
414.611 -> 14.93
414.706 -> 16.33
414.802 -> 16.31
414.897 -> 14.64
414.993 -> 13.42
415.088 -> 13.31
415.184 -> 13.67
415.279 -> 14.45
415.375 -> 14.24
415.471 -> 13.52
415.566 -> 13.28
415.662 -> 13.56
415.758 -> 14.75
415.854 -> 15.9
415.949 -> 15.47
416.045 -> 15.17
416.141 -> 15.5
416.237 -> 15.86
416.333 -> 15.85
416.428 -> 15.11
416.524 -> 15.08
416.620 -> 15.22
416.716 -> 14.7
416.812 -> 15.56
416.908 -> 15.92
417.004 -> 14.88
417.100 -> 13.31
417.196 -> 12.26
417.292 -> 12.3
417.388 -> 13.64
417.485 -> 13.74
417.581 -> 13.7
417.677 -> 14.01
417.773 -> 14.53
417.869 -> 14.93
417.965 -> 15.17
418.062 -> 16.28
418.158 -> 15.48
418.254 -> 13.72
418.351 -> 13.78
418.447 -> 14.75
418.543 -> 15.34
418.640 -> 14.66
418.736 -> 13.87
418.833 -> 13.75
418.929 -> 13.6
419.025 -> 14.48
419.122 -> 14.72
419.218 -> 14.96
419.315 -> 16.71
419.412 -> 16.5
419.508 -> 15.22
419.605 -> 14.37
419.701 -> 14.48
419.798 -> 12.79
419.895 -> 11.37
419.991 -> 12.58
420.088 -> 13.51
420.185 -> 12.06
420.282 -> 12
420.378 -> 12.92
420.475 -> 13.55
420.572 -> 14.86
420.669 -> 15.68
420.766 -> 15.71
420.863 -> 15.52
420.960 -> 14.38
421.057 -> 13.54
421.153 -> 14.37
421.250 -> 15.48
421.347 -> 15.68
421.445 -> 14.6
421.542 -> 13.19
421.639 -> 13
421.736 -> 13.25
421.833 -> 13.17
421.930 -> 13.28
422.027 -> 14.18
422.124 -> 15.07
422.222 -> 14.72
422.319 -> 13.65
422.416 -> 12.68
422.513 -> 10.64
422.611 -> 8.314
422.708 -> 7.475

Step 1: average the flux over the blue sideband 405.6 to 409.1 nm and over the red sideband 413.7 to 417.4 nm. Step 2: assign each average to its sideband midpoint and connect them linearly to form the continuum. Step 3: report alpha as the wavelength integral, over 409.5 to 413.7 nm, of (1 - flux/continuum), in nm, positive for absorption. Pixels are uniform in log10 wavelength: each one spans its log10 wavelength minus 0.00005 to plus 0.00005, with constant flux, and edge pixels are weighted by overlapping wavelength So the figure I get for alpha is 0.09 nm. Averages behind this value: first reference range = 13.3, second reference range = 14.6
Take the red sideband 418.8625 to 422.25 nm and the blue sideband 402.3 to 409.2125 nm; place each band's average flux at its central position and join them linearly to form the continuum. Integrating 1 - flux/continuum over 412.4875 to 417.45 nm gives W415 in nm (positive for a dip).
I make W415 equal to -0.20 nm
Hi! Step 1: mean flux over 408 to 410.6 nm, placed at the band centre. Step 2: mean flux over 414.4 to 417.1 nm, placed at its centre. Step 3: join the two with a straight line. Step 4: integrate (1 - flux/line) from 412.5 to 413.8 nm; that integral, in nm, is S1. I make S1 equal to 0.04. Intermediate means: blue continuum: 13.9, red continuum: 14.7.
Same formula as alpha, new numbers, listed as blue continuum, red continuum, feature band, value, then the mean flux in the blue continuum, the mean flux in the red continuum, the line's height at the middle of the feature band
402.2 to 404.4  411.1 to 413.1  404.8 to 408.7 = 0.21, 13.6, 14.3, 13.9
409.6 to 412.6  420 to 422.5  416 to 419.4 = -0.20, 13.7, 13.9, 13.8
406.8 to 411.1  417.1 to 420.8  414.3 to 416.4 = -0.08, 13.7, 14.1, 14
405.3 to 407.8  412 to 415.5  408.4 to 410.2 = -0.12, 12.7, 14.3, 13.3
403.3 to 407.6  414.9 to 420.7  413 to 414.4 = -0.04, 12.8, 14.3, 13.8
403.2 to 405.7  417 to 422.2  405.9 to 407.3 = 0.08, 13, 14.2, 13.2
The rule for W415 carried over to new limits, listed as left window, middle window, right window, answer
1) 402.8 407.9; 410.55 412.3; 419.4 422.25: -0.17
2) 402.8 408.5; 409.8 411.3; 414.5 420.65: 0.07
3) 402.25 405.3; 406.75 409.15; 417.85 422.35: -0.09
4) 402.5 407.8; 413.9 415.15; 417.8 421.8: -0.05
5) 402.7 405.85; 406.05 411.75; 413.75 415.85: 0.02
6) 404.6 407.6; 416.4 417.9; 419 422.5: -0.06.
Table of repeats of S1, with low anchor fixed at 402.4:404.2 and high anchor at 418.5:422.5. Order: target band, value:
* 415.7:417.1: -0.133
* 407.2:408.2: 0.038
